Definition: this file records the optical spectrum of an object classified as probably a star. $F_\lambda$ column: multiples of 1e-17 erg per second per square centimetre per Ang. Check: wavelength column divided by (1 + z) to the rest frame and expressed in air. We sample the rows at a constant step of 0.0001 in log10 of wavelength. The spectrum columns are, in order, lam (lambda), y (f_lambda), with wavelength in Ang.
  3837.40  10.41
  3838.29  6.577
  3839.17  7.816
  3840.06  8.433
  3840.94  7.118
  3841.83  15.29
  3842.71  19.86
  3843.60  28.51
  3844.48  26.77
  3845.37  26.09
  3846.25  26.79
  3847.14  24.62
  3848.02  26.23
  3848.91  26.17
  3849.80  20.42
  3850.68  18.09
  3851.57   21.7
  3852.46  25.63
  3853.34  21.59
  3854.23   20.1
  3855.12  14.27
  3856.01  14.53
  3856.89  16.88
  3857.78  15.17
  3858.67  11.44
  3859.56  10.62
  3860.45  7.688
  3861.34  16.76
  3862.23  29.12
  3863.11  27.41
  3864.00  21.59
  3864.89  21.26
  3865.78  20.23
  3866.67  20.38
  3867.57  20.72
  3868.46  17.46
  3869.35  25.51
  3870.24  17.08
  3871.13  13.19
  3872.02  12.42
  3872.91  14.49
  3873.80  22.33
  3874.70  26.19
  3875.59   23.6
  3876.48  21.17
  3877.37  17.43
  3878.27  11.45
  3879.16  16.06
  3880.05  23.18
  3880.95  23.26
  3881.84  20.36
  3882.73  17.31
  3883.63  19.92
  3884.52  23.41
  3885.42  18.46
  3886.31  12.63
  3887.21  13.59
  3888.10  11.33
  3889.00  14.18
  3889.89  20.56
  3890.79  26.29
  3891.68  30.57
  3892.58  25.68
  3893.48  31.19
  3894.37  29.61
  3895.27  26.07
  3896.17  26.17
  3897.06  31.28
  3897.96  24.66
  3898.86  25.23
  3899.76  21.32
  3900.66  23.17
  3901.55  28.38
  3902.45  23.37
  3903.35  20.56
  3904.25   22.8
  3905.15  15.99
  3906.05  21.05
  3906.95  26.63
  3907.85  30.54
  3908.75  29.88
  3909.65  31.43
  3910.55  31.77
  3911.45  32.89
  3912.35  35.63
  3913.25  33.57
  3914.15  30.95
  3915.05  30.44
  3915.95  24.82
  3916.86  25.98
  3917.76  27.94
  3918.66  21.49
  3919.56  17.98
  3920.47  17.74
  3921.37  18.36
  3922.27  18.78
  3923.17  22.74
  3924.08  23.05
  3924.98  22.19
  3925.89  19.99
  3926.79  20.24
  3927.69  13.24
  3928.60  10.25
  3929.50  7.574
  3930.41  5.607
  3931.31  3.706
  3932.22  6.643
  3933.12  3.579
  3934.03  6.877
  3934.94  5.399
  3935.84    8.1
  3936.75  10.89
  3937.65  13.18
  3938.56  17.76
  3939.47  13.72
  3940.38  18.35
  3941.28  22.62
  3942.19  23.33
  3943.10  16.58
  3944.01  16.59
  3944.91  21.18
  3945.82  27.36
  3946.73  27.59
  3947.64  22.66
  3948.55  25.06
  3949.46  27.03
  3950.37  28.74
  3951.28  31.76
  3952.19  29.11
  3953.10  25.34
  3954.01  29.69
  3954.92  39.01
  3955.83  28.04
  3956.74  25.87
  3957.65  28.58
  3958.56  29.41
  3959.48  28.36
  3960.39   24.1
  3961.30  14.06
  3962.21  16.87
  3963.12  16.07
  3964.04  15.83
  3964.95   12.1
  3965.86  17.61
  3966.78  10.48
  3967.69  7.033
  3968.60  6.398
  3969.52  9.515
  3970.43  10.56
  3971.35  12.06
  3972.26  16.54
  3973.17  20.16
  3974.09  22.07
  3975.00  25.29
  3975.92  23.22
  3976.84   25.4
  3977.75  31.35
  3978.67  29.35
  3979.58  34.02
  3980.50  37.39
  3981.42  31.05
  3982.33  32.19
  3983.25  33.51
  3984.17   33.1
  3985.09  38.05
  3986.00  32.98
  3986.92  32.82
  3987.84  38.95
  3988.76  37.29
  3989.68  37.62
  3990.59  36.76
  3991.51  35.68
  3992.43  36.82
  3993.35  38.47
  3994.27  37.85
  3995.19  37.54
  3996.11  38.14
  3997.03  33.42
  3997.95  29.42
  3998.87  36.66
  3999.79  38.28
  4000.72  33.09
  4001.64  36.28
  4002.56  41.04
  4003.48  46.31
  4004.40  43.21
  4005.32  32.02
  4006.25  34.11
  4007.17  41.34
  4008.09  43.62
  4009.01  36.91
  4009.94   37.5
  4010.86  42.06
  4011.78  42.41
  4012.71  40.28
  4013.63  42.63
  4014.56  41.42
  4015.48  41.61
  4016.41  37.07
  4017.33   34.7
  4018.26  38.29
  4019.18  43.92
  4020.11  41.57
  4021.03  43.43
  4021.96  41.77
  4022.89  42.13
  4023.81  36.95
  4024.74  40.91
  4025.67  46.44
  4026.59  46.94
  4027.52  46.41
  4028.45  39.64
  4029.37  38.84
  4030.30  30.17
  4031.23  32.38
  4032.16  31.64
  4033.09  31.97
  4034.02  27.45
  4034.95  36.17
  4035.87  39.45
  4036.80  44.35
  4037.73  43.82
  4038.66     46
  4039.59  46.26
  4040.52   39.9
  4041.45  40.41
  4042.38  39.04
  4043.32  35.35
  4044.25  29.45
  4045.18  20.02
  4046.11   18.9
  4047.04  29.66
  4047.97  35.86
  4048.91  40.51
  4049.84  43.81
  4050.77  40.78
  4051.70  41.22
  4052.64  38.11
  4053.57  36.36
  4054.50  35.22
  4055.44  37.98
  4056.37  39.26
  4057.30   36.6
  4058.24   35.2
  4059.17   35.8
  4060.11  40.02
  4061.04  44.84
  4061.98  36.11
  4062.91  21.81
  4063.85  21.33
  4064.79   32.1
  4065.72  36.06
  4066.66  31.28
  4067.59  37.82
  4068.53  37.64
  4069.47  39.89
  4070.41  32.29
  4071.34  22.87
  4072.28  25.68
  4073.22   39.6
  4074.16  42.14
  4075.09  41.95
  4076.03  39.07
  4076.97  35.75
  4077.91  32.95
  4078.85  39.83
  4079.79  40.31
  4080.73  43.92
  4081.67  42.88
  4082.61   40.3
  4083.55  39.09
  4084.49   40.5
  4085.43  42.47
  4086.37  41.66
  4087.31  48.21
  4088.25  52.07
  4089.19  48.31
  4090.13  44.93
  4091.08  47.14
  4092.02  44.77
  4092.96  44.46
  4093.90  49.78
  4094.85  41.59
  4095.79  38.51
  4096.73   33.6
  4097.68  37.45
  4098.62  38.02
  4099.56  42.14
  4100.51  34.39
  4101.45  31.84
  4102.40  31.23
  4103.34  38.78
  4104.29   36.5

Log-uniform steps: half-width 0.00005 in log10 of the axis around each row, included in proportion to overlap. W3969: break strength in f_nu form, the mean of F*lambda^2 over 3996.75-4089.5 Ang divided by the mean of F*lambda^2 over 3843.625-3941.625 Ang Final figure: 2.01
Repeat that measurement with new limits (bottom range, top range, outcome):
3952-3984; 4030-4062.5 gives 1.67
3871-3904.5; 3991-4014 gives 1.88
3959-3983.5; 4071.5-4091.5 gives 2.09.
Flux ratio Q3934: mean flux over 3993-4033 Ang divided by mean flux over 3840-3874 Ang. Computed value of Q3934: 2.01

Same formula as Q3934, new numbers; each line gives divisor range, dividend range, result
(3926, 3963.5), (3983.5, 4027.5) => 2.01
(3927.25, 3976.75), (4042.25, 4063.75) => 1.92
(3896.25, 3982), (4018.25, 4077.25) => 1.72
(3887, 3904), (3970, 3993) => 1.24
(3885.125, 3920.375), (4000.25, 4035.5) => 1.56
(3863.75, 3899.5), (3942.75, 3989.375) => 1.18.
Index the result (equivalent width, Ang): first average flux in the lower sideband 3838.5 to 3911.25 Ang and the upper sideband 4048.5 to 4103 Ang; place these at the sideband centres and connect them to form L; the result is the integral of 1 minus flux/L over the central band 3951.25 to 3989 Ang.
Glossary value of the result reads 6.0 Ang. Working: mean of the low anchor 21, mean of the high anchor 38.5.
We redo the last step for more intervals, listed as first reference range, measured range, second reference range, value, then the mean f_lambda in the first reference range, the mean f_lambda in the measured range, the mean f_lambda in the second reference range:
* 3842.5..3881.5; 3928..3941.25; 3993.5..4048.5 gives 8.65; 20.1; 9.87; 38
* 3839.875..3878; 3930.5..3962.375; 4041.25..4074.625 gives 7.36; 19.6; 20.4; 34.7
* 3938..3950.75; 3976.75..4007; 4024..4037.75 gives -4.66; 21.9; 35.6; 38.2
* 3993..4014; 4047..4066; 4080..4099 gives 2.27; 38.4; 36.3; 43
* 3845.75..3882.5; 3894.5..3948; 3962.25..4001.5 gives 5.55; 19.6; 20.8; 27.6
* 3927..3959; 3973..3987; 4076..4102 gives -3.04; 19.2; 30.3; 41.3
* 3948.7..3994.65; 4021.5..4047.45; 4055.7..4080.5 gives -4.06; 26.4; 37.2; 35.4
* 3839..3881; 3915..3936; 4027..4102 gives 7.73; 19.3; 15.8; 37.8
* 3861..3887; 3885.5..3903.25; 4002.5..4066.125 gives -0.92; 19.8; 23.3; 37.9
